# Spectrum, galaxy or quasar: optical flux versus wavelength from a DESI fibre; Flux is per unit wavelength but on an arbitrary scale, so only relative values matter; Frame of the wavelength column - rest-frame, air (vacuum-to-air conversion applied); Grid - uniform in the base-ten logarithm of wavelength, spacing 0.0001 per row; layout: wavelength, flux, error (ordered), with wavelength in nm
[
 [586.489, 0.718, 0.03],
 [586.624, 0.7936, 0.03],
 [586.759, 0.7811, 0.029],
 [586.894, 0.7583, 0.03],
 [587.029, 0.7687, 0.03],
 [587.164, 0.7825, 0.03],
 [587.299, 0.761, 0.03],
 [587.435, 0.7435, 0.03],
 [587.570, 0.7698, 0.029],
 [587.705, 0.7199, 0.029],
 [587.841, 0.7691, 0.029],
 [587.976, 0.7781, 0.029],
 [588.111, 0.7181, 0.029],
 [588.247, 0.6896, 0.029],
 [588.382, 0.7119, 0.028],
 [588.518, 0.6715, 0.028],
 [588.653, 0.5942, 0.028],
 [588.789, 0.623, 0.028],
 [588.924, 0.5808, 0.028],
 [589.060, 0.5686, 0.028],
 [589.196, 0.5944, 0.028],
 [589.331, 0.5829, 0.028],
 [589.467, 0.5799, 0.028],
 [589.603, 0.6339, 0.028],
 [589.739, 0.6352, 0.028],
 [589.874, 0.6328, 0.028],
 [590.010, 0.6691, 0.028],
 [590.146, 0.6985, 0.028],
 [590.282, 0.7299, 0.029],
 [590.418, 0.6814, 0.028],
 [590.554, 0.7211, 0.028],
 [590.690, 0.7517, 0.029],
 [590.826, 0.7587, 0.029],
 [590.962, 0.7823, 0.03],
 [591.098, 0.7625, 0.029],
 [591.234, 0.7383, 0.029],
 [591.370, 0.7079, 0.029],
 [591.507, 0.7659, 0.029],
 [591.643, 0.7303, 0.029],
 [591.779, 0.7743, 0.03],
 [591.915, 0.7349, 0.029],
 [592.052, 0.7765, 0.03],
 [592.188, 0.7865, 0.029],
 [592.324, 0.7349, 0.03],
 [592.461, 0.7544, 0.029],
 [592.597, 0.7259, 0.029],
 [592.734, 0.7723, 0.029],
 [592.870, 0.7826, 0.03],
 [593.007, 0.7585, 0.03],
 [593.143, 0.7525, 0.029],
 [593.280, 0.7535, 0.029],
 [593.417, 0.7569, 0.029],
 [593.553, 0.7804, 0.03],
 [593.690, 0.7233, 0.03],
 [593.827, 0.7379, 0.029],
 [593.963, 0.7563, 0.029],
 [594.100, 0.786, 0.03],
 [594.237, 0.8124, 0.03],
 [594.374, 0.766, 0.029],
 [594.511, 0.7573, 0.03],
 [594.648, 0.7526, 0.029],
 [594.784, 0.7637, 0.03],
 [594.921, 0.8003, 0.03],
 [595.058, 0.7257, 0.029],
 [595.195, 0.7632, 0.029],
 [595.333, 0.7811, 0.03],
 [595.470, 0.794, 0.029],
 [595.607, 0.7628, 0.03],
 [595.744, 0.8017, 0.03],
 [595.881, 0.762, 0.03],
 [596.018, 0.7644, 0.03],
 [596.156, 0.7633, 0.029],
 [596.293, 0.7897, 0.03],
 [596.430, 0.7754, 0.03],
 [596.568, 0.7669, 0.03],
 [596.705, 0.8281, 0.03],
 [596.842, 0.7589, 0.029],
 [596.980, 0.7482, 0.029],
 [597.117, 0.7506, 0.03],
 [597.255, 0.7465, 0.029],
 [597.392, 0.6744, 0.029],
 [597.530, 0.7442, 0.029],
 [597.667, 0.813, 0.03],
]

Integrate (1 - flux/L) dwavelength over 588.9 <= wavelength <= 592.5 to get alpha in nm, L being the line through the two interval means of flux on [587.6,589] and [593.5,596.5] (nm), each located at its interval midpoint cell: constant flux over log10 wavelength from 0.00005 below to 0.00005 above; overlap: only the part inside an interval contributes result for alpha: 0.09 nm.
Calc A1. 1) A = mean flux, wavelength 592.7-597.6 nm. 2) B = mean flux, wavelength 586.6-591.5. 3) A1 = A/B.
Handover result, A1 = 1.1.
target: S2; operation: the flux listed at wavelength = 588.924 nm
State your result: 0.5808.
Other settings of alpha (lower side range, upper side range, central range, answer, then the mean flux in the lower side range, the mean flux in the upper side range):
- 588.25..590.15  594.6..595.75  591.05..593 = -0.16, 0.627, 0.771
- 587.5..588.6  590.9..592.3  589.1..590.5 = 0.19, 0.727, 0.755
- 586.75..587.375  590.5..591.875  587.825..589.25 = 0.19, 0.769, 0.749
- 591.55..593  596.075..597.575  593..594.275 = 0.00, 0.758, 0.759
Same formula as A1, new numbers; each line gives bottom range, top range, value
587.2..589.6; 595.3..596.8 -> 1.16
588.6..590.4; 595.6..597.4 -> 1.22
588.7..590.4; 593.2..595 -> 1.22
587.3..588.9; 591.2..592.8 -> 1.06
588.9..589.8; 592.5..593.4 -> 1.27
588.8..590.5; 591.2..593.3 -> 1.19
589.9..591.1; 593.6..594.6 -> 1.05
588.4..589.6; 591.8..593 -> 1.25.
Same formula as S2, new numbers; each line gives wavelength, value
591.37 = 0.7079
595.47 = 0.794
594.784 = 0.7637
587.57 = 0.7698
